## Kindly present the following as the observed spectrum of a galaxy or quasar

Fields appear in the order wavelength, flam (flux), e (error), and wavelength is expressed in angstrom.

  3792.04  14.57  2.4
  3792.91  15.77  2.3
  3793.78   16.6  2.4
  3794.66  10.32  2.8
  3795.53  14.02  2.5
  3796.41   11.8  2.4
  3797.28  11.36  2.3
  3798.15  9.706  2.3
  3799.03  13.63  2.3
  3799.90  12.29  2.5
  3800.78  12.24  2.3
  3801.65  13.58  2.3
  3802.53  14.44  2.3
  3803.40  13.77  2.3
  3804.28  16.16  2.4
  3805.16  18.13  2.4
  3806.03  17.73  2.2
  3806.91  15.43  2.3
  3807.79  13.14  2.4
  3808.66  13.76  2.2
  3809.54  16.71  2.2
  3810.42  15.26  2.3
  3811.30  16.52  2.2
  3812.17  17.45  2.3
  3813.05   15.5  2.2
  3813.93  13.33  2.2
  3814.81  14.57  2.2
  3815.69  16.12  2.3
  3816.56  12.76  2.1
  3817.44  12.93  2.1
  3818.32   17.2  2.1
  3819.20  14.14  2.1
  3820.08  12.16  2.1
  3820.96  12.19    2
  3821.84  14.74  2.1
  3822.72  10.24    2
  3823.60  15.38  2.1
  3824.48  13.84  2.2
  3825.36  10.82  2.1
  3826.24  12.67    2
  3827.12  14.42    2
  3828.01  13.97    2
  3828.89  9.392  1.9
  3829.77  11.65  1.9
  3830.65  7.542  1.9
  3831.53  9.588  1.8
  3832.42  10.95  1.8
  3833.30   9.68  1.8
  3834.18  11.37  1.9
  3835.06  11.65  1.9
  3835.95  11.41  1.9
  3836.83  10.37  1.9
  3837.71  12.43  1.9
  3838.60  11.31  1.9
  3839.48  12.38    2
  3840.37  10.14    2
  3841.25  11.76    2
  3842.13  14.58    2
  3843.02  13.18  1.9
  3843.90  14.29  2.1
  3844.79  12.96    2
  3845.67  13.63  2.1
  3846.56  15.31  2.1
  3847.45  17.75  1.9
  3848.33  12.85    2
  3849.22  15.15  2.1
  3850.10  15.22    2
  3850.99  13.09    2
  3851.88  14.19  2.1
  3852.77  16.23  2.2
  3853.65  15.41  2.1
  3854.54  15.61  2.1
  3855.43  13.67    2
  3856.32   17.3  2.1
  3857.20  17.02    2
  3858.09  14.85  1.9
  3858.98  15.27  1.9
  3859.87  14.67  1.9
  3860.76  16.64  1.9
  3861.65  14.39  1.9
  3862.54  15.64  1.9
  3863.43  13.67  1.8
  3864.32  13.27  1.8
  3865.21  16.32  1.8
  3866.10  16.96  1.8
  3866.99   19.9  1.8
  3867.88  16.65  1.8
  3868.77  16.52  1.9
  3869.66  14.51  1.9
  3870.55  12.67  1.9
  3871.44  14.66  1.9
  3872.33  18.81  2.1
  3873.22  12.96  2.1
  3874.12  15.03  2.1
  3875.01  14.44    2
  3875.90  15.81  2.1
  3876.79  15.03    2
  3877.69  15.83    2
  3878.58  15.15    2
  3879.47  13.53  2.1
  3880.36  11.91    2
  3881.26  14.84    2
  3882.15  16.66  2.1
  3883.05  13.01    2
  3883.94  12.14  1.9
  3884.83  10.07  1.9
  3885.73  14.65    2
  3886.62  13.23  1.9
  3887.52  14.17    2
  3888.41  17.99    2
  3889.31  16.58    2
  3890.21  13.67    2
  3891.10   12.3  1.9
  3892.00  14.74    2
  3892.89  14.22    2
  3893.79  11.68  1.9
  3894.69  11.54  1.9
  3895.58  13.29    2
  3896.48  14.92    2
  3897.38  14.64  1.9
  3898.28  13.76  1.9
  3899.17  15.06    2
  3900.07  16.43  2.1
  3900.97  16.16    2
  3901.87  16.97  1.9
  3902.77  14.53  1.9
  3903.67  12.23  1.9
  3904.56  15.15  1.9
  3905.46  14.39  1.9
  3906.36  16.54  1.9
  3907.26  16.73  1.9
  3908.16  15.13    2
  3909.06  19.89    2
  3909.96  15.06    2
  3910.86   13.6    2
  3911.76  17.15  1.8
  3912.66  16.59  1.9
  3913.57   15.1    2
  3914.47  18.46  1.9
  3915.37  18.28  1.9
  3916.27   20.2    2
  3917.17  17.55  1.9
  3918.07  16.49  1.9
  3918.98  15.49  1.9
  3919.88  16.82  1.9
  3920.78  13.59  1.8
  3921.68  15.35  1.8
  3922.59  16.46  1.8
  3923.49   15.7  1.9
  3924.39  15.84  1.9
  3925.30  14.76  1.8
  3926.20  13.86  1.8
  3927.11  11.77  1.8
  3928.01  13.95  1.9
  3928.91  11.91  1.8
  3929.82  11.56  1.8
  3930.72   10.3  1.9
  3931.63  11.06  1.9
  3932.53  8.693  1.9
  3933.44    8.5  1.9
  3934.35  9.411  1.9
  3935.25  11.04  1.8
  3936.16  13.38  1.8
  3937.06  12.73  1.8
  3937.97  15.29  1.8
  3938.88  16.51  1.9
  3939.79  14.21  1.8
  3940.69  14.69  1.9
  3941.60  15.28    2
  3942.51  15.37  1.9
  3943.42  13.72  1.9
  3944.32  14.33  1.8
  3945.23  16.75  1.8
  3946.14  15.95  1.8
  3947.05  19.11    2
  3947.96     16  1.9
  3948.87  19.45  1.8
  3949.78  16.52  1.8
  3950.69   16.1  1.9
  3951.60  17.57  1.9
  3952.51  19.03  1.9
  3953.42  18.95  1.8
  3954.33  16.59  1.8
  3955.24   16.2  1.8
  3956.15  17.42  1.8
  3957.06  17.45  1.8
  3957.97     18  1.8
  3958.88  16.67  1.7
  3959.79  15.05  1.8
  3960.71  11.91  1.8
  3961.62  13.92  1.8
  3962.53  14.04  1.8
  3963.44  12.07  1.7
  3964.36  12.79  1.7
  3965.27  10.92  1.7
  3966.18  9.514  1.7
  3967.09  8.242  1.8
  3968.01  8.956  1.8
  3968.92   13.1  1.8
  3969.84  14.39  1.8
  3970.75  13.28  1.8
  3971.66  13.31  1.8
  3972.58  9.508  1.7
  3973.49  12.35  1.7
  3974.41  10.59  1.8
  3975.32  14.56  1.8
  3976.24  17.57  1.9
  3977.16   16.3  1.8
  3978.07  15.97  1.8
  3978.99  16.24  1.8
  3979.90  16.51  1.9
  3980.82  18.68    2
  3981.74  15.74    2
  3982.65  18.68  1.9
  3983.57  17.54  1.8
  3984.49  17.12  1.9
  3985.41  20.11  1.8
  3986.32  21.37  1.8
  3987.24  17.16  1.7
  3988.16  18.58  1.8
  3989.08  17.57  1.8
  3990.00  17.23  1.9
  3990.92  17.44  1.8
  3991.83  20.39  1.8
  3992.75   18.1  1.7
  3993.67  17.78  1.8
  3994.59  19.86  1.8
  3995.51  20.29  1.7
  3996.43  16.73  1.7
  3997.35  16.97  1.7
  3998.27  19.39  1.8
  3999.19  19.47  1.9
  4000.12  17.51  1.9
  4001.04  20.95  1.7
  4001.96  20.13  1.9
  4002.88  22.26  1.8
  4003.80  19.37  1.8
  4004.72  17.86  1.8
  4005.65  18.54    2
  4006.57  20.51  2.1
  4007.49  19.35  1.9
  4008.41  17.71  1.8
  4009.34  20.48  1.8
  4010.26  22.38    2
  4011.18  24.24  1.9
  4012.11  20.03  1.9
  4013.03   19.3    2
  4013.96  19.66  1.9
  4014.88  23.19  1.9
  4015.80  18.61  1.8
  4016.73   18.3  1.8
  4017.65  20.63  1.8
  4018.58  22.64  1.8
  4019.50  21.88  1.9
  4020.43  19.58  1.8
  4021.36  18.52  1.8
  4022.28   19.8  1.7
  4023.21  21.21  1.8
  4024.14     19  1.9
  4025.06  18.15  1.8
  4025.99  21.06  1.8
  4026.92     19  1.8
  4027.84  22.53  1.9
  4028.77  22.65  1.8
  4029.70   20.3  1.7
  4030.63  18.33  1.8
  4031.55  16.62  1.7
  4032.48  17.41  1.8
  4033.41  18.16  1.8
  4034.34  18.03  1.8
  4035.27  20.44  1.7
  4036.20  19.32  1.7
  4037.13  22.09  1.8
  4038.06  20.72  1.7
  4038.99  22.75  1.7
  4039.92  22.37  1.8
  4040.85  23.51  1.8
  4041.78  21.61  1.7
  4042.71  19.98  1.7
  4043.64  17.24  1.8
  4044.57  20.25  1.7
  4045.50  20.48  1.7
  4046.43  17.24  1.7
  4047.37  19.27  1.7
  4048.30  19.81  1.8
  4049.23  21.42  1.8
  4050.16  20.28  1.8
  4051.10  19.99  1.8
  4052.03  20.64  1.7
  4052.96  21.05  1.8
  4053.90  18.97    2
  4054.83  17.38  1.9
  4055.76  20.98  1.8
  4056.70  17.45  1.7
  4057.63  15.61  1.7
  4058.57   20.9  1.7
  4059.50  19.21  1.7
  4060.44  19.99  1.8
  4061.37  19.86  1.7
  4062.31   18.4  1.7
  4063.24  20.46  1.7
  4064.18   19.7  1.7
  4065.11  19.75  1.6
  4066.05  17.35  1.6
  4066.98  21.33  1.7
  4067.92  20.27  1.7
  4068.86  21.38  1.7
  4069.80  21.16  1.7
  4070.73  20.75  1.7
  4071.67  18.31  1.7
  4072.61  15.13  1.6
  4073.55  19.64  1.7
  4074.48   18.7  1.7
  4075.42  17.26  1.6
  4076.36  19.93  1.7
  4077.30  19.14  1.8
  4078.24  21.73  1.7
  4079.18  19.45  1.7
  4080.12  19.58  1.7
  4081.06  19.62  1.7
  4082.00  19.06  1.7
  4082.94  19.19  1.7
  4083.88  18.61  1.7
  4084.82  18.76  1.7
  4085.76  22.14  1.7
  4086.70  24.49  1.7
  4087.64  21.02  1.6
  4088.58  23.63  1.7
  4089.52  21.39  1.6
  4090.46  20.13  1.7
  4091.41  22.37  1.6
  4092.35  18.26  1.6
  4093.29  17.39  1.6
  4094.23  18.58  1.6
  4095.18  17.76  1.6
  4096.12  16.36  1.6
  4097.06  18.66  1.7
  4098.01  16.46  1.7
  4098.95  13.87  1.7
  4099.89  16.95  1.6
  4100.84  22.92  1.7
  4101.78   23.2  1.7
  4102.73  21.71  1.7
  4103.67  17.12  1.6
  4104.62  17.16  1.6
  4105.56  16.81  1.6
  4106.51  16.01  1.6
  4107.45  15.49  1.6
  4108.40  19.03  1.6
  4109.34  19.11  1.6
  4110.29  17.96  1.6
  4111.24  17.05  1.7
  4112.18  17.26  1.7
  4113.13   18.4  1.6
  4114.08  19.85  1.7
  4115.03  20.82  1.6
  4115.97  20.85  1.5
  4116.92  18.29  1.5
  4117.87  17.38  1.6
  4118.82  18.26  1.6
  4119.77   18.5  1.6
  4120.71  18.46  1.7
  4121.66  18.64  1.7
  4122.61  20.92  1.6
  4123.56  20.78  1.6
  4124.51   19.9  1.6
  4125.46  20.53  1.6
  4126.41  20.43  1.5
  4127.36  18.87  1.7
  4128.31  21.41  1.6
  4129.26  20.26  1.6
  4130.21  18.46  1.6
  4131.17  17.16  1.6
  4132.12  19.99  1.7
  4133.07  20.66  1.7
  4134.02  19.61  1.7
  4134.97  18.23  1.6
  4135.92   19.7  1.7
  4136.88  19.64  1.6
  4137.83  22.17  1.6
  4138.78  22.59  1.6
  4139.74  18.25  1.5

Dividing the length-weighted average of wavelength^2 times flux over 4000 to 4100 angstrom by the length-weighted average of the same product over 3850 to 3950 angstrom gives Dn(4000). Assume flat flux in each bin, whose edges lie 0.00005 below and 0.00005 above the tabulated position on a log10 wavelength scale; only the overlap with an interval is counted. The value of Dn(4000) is 1.4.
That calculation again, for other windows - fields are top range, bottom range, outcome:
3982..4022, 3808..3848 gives 1.62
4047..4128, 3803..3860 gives 1.60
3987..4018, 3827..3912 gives 1.46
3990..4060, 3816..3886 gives 1.56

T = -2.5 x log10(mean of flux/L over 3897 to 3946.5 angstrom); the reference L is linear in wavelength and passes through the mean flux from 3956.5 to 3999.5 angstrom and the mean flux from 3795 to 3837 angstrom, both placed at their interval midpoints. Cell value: 0.010 mag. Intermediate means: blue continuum 13.3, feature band 14.7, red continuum 15.7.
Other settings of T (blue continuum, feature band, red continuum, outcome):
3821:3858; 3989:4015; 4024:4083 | -0.08 mag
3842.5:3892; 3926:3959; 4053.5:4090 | 0.13 mag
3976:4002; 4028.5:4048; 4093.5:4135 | -0.09 mag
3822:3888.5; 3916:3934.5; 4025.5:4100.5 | 0.15 mag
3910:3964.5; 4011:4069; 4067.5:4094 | -0.08 mag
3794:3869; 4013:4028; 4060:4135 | -0.14 mag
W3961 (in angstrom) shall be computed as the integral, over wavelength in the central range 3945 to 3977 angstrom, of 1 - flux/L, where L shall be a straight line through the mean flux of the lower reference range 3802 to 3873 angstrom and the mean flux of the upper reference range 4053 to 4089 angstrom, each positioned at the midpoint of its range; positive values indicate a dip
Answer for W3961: 4.4 angstrom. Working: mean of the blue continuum 14.1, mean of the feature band 14.7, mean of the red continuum 19.7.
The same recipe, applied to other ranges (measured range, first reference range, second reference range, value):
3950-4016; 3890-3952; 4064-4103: -1.24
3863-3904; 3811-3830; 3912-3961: -0.35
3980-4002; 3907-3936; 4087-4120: -3.15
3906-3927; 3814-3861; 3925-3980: -3.55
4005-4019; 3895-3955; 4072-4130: -2.63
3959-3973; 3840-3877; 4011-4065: 4.49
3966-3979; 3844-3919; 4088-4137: 2.95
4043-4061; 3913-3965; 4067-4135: -1.43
